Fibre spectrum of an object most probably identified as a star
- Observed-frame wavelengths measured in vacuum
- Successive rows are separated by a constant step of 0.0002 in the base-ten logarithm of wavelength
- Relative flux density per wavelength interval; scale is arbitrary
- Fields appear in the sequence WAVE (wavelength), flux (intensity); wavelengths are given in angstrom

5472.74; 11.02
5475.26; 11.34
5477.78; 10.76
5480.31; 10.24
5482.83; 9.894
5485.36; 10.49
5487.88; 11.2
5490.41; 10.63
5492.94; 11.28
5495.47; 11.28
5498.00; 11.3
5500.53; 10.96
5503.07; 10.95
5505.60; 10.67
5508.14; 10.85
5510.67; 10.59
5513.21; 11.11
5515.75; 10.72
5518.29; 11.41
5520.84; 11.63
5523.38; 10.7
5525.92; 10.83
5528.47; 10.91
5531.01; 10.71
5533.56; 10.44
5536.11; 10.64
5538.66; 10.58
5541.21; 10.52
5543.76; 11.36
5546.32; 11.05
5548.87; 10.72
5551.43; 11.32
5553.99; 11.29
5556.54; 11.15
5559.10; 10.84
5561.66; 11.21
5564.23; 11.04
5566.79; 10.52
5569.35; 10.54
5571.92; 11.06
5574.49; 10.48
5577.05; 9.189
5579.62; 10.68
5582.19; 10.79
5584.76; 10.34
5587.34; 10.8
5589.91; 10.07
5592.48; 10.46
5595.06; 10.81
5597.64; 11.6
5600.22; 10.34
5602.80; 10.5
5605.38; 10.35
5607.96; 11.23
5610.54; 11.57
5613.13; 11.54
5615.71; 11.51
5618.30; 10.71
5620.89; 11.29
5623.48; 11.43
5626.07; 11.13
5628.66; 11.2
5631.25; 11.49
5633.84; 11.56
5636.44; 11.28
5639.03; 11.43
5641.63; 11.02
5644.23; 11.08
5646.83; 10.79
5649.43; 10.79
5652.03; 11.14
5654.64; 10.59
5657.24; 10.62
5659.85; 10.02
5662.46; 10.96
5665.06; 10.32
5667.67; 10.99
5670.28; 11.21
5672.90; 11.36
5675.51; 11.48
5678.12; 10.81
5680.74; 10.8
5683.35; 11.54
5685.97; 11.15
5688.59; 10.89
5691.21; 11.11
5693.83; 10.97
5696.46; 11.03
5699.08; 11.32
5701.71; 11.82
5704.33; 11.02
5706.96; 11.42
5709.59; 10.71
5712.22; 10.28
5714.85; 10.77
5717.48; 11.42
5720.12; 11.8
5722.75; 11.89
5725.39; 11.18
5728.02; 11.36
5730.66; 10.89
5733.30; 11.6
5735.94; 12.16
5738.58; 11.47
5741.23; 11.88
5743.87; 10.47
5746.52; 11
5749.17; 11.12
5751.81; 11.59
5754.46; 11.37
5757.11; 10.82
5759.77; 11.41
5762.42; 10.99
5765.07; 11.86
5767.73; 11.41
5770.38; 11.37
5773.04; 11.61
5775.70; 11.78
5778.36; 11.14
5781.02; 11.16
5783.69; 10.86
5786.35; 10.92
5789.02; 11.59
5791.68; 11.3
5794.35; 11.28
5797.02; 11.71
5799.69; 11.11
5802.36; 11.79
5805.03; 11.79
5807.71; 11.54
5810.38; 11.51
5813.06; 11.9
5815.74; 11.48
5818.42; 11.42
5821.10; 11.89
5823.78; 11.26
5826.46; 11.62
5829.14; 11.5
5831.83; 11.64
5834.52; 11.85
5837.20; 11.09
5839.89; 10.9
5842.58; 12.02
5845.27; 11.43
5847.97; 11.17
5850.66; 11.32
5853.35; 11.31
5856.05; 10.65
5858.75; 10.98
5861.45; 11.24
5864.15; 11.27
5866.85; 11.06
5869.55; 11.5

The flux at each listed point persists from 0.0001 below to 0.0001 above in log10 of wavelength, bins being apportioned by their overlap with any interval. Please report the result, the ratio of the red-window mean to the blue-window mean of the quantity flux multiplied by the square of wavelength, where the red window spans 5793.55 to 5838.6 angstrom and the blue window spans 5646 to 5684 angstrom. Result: 1.1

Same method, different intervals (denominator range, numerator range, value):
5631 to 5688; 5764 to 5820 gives 1.09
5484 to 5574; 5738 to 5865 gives 1.15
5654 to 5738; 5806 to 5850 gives 1.08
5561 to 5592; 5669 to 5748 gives 1.12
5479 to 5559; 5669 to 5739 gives 1.10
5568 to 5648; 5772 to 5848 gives 1.13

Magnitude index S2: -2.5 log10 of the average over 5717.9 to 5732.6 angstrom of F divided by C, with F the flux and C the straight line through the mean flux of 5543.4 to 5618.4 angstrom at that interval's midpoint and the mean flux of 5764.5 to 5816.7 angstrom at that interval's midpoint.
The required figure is -0.02 mag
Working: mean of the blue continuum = 10.8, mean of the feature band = 11.4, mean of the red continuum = 11.4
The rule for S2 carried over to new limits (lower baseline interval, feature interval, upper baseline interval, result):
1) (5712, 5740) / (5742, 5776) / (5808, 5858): 0.01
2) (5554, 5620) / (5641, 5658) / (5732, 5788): 0.01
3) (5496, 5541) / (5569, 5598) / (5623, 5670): 0.04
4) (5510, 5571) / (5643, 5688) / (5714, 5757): 0.03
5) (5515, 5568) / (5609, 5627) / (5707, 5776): -0.02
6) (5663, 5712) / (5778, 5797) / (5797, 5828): 0.03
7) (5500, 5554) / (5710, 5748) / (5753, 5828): 0.00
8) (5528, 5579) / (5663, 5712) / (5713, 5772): 0.01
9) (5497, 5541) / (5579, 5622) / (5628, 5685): 0.01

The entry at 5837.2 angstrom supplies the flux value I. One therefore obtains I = 11.09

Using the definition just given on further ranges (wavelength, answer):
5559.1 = 10.84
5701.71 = 11.82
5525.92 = 10.83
